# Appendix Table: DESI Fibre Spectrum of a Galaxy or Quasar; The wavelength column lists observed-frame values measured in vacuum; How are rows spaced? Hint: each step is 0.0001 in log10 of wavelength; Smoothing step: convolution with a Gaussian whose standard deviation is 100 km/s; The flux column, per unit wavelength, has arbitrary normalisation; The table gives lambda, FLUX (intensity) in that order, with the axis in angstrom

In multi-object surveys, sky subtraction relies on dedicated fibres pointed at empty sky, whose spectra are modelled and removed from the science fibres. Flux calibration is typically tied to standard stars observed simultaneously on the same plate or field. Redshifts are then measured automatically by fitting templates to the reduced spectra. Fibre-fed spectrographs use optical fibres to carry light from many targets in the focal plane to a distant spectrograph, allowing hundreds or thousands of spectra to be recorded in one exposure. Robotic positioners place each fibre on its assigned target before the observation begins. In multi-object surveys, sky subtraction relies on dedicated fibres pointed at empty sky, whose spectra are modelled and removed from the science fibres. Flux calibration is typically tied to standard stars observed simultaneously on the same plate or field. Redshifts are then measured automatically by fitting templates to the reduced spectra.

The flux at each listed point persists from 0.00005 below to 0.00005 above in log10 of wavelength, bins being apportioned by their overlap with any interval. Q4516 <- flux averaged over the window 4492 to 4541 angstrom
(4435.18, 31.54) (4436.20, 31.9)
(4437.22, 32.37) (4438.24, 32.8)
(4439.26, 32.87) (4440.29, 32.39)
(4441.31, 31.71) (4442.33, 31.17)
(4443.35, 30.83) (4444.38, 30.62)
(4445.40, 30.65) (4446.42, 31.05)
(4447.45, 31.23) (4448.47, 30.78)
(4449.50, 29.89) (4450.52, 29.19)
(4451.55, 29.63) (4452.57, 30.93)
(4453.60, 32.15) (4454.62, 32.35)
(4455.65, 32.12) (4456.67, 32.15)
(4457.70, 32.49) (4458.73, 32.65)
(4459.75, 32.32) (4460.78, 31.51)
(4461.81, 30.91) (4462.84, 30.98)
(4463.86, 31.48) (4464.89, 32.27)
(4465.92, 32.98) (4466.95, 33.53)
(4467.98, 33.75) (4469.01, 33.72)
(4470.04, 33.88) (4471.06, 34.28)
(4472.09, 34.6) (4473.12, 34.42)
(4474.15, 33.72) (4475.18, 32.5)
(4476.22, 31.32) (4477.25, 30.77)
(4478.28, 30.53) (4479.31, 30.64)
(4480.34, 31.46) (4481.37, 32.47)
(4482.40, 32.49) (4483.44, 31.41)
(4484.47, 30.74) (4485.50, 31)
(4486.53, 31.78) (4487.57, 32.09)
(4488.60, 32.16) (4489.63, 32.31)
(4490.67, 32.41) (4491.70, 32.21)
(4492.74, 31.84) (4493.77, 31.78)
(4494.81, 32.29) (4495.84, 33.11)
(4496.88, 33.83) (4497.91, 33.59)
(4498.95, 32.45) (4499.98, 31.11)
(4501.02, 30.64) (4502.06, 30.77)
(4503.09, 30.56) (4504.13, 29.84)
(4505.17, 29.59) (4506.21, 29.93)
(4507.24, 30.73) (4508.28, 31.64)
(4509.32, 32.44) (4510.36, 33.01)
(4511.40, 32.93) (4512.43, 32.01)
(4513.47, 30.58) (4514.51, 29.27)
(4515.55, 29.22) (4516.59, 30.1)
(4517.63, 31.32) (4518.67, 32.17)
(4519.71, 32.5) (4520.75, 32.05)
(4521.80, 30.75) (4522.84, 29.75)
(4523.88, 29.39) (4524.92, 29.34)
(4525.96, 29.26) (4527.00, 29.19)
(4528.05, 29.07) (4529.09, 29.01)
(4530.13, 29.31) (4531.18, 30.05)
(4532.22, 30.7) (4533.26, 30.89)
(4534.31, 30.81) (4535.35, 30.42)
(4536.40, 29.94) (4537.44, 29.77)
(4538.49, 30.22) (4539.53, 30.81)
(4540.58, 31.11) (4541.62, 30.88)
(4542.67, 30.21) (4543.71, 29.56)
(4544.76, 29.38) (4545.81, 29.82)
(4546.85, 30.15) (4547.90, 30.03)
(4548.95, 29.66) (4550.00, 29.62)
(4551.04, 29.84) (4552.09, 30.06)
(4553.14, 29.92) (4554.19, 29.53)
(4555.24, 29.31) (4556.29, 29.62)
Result 30.9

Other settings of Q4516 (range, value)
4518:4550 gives 30.2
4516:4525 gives 30.9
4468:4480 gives 32.8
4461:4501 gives 32.3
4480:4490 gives 31.8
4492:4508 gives 31.5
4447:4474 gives 32.2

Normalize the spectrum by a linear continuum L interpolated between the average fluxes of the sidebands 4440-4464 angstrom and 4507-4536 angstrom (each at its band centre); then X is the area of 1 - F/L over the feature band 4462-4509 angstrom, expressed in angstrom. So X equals -1.6 angstrom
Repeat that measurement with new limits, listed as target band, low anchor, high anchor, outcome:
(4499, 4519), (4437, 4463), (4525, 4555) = -0.3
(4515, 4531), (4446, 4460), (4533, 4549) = 0.2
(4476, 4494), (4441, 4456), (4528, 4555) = -0.6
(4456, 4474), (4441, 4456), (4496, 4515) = -1.0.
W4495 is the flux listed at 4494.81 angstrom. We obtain 32.29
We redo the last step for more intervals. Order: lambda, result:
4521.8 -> 30.75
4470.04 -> 33.88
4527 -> 29.19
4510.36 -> 33.01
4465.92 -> 32.98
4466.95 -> 33.53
